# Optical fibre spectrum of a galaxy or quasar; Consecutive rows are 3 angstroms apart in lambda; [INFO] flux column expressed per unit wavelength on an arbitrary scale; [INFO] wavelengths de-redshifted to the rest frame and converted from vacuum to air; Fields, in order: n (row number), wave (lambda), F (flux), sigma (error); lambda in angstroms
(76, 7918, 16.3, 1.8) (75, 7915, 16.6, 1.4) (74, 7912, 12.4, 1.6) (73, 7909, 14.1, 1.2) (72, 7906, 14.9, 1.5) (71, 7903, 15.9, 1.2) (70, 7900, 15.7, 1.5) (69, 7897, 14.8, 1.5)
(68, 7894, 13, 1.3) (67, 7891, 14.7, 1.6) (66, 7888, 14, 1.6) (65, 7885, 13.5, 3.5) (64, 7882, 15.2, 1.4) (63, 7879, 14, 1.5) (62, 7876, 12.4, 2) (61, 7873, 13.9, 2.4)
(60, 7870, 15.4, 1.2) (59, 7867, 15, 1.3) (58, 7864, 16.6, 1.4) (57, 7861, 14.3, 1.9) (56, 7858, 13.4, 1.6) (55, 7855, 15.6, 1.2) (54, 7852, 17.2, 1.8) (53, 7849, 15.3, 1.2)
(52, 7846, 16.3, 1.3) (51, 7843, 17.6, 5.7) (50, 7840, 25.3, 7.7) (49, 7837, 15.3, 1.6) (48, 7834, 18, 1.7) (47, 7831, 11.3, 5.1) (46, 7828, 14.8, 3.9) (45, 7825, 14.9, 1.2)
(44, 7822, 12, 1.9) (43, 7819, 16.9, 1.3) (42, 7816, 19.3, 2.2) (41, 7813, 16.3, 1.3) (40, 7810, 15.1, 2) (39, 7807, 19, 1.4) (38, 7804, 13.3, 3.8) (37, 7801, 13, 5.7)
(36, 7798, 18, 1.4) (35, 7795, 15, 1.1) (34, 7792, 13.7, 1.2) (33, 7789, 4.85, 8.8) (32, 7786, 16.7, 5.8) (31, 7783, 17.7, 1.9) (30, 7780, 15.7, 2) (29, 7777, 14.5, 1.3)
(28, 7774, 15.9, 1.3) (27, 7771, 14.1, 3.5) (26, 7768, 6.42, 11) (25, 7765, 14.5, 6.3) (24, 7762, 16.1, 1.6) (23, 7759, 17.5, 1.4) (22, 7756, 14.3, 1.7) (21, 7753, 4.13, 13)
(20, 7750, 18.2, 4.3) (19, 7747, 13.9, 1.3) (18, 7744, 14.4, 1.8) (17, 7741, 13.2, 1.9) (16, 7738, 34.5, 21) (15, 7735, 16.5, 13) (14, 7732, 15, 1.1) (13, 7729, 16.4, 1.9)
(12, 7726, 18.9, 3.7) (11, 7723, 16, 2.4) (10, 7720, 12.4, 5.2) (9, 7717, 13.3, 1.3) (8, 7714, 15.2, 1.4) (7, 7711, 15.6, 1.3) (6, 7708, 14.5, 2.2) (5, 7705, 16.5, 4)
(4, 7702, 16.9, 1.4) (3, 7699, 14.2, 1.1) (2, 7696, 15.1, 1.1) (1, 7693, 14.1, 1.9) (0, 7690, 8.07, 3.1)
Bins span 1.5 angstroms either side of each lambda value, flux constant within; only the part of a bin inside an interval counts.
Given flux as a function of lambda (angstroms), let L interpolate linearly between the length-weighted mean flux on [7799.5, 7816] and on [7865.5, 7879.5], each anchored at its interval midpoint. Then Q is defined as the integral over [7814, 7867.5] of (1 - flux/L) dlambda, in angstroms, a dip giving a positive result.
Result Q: -4.23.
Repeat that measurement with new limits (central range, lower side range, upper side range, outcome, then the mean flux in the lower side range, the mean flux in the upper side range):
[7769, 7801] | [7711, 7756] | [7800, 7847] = 3.2 angstroms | 15.8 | 16.2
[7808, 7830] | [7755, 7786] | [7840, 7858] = 0.7 angstroms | 14.8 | 16.9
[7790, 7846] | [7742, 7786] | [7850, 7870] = -4.2 angstroms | 14.2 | 15.4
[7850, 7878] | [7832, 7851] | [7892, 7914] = 2.9 angstroms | 17.8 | 14.5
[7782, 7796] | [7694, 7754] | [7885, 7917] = 1.8 angstroms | 15.8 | 14.6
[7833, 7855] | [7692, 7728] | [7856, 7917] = -4.5 angstroms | 15.3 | 14.5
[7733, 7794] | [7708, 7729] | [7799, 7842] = 3.0 angstroms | 15.3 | 16.1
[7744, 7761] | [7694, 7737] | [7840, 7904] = 2.0 angstroms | 15.7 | 15.2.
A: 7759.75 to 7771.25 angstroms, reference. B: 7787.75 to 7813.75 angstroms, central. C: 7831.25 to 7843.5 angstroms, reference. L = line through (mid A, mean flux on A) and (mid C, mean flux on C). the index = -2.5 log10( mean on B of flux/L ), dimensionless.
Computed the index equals 0.101 mag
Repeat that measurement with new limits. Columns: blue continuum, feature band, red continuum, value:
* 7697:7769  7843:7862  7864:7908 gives -0.06 mag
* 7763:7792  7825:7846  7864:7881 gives -0.20 mag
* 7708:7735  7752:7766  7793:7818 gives 0.16 mag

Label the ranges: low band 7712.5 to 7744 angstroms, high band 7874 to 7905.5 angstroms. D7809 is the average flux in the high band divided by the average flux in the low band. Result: 0.8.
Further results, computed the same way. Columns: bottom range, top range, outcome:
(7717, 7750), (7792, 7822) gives 0.93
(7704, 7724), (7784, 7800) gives 0.94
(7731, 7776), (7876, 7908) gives 0.95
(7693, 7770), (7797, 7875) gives 1.04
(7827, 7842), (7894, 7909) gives 0.88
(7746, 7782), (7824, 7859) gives 1.18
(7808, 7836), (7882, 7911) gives 0.94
